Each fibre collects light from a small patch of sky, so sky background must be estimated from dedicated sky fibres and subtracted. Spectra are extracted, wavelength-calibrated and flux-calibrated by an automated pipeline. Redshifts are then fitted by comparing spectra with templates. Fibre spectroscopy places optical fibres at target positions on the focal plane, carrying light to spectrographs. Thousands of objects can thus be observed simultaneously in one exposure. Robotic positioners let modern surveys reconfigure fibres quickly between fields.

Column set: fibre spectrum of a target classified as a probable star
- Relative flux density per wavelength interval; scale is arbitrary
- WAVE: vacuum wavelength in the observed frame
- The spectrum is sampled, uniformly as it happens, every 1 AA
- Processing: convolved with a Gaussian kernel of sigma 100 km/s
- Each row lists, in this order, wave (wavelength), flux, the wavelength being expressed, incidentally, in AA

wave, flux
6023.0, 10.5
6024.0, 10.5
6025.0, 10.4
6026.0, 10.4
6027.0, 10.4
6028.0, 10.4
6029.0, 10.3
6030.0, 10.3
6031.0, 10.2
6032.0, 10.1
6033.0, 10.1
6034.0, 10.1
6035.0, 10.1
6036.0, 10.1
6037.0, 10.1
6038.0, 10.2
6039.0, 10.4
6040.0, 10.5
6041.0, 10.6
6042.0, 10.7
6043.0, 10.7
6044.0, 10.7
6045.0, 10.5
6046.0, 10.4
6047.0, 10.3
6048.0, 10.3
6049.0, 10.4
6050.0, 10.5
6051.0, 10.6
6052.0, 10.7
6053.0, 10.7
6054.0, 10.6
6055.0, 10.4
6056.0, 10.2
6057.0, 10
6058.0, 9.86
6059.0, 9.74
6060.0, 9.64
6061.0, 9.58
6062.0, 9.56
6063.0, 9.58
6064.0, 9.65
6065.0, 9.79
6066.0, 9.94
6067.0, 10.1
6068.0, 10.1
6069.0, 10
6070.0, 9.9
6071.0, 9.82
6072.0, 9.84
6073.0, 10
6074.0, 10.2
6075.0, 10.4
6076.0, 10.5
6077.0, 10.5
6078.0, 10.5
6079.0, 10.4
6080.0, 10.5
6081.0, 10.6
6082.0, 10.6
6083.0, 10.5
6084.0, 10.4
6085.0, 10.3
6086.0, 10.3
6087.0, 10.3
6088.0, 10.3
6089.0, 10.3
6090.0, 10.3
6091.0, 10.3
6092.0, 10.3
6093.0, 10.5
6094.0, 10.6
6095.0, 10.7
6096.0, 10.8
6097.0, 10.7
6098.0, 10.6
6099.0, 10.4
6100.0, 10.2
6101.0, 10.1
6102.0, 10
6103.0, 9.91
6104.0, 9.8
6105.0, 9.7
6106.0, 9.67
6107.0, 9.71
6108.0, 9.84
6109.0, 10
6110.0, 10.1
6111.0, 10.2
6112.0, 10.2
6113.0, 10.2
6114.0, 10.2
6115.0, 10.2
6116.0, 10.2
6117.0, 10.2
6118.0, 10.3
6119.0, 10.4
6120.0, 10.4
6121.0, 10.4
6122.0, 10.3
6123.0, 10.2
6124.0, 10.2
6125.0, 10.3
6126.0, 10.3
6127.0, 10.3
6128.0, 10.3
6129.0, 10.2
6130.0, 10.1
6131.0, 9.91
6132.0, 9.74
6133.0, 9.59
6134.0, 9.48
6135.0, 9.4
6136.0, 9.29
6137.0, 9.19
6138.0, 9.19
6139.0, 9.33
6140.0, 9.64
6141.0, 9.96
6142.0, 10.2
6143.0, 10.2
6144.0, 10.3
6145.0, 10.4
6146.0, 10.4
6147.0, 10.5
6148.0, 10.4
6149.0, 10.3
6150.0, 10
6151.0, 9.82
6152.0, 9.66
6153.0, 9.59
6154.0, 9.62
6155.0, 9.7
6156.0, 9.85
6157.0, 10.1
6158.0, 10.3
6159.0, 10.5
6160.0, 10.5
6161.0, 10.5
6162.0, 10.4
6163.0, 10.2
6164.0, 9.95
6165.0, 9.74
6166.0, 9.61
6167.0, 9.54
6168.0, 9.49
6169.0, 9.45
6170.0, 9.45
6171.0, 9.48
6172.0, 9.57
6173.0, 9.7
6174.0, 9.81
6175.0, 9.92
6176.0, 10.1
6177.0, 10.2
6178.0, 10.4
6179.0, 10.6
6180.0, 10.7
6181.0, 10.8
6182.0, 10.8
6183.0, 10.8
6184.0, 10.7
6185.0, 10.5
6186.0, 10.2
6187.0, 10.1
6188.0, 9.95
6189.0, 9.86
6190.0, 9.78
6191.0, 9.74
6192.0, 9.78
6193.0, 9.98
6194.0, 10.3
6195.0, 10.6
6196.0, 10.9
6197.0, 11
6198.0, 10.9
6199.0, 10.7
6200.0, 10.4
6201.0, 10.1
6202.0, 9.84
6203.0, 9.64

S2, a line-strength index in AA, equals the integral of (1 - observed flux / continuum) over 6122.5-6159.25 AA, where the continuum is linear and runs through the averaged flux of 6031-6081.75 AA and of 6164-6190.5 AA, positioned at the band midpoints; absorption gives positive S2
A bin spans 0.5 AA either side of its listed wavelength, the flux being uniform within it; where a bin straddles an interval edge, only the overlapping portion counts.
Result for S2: 0.5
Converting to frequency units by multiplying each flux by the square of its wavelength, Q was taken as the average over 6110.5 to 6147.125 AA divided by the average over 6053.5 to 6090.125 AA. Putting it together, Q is 1.0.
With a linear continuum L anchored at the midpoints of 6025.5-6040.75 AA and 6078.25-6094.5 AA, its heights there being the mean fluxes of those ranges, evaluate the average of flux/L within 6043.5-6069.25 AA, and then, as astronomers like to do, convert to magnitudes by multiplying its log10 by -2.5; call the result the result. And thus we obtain 0.02 mag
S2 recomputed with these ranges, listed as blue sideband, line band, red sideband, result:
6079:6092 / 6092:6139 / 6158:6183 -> 0.9 AA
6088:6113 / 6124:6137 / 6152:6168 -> 0.3 AA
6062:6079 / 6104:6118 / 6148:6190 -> 0.0 AA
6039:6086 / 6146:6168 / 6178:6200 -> 0.7 AA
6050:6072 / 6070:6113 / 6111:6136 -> -0.8 AA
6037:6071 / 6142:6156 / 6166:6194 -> 0.0 AA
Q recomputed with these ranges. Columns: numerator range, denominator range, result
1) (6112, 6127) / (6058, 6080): 1.04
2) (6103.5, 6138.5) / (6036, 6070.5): 1.00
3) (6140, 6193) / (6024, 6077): 1.03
